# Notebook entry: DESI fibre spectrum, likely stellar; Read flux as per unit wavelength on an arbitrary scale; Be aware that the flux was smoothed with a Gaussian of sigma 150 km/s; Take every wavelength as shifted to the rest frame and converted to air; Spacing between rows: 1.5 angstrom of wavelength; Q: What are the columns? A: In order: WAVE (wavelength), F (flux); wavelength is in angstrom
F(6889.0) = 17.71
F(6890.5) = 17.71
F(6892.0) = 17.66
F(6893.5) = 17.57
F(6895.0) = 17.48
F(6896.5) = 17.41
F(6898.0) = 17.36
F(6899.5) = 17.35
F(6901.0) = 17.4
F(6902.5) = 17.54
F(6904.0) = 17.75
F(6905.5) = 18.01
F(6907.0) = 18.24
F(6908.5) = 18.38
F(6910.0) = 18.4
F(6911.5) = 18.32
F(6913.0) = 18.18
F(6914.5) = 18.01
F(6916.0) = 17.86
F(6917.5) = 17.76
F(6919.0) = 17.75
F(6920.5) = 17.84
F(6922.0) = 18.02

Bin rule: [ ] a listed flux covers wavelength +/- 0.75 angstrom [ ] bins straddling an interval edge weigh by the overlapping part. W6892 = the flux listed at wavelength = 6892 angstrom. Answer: 17.66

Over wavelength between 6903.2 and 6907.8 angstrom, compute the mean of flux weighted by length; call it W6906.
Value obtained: 18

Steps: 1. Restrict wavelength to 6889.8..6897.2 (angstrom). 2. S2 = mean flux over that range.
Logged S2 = 17.6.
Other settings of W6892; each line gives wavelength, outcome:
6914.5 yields 18.01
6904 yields 17.75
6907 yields 18.24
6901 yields 17.4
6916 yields 17.86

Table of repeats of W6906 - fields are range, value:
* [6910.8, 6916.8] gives 18.1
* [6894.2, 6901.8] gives 17.4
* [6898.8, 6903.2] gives 17.4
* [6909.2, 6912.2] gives 18.4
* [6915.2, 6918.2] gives 17.8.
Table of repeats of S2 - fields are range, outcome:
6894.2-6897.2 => 17.4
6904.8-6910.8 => 18.3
